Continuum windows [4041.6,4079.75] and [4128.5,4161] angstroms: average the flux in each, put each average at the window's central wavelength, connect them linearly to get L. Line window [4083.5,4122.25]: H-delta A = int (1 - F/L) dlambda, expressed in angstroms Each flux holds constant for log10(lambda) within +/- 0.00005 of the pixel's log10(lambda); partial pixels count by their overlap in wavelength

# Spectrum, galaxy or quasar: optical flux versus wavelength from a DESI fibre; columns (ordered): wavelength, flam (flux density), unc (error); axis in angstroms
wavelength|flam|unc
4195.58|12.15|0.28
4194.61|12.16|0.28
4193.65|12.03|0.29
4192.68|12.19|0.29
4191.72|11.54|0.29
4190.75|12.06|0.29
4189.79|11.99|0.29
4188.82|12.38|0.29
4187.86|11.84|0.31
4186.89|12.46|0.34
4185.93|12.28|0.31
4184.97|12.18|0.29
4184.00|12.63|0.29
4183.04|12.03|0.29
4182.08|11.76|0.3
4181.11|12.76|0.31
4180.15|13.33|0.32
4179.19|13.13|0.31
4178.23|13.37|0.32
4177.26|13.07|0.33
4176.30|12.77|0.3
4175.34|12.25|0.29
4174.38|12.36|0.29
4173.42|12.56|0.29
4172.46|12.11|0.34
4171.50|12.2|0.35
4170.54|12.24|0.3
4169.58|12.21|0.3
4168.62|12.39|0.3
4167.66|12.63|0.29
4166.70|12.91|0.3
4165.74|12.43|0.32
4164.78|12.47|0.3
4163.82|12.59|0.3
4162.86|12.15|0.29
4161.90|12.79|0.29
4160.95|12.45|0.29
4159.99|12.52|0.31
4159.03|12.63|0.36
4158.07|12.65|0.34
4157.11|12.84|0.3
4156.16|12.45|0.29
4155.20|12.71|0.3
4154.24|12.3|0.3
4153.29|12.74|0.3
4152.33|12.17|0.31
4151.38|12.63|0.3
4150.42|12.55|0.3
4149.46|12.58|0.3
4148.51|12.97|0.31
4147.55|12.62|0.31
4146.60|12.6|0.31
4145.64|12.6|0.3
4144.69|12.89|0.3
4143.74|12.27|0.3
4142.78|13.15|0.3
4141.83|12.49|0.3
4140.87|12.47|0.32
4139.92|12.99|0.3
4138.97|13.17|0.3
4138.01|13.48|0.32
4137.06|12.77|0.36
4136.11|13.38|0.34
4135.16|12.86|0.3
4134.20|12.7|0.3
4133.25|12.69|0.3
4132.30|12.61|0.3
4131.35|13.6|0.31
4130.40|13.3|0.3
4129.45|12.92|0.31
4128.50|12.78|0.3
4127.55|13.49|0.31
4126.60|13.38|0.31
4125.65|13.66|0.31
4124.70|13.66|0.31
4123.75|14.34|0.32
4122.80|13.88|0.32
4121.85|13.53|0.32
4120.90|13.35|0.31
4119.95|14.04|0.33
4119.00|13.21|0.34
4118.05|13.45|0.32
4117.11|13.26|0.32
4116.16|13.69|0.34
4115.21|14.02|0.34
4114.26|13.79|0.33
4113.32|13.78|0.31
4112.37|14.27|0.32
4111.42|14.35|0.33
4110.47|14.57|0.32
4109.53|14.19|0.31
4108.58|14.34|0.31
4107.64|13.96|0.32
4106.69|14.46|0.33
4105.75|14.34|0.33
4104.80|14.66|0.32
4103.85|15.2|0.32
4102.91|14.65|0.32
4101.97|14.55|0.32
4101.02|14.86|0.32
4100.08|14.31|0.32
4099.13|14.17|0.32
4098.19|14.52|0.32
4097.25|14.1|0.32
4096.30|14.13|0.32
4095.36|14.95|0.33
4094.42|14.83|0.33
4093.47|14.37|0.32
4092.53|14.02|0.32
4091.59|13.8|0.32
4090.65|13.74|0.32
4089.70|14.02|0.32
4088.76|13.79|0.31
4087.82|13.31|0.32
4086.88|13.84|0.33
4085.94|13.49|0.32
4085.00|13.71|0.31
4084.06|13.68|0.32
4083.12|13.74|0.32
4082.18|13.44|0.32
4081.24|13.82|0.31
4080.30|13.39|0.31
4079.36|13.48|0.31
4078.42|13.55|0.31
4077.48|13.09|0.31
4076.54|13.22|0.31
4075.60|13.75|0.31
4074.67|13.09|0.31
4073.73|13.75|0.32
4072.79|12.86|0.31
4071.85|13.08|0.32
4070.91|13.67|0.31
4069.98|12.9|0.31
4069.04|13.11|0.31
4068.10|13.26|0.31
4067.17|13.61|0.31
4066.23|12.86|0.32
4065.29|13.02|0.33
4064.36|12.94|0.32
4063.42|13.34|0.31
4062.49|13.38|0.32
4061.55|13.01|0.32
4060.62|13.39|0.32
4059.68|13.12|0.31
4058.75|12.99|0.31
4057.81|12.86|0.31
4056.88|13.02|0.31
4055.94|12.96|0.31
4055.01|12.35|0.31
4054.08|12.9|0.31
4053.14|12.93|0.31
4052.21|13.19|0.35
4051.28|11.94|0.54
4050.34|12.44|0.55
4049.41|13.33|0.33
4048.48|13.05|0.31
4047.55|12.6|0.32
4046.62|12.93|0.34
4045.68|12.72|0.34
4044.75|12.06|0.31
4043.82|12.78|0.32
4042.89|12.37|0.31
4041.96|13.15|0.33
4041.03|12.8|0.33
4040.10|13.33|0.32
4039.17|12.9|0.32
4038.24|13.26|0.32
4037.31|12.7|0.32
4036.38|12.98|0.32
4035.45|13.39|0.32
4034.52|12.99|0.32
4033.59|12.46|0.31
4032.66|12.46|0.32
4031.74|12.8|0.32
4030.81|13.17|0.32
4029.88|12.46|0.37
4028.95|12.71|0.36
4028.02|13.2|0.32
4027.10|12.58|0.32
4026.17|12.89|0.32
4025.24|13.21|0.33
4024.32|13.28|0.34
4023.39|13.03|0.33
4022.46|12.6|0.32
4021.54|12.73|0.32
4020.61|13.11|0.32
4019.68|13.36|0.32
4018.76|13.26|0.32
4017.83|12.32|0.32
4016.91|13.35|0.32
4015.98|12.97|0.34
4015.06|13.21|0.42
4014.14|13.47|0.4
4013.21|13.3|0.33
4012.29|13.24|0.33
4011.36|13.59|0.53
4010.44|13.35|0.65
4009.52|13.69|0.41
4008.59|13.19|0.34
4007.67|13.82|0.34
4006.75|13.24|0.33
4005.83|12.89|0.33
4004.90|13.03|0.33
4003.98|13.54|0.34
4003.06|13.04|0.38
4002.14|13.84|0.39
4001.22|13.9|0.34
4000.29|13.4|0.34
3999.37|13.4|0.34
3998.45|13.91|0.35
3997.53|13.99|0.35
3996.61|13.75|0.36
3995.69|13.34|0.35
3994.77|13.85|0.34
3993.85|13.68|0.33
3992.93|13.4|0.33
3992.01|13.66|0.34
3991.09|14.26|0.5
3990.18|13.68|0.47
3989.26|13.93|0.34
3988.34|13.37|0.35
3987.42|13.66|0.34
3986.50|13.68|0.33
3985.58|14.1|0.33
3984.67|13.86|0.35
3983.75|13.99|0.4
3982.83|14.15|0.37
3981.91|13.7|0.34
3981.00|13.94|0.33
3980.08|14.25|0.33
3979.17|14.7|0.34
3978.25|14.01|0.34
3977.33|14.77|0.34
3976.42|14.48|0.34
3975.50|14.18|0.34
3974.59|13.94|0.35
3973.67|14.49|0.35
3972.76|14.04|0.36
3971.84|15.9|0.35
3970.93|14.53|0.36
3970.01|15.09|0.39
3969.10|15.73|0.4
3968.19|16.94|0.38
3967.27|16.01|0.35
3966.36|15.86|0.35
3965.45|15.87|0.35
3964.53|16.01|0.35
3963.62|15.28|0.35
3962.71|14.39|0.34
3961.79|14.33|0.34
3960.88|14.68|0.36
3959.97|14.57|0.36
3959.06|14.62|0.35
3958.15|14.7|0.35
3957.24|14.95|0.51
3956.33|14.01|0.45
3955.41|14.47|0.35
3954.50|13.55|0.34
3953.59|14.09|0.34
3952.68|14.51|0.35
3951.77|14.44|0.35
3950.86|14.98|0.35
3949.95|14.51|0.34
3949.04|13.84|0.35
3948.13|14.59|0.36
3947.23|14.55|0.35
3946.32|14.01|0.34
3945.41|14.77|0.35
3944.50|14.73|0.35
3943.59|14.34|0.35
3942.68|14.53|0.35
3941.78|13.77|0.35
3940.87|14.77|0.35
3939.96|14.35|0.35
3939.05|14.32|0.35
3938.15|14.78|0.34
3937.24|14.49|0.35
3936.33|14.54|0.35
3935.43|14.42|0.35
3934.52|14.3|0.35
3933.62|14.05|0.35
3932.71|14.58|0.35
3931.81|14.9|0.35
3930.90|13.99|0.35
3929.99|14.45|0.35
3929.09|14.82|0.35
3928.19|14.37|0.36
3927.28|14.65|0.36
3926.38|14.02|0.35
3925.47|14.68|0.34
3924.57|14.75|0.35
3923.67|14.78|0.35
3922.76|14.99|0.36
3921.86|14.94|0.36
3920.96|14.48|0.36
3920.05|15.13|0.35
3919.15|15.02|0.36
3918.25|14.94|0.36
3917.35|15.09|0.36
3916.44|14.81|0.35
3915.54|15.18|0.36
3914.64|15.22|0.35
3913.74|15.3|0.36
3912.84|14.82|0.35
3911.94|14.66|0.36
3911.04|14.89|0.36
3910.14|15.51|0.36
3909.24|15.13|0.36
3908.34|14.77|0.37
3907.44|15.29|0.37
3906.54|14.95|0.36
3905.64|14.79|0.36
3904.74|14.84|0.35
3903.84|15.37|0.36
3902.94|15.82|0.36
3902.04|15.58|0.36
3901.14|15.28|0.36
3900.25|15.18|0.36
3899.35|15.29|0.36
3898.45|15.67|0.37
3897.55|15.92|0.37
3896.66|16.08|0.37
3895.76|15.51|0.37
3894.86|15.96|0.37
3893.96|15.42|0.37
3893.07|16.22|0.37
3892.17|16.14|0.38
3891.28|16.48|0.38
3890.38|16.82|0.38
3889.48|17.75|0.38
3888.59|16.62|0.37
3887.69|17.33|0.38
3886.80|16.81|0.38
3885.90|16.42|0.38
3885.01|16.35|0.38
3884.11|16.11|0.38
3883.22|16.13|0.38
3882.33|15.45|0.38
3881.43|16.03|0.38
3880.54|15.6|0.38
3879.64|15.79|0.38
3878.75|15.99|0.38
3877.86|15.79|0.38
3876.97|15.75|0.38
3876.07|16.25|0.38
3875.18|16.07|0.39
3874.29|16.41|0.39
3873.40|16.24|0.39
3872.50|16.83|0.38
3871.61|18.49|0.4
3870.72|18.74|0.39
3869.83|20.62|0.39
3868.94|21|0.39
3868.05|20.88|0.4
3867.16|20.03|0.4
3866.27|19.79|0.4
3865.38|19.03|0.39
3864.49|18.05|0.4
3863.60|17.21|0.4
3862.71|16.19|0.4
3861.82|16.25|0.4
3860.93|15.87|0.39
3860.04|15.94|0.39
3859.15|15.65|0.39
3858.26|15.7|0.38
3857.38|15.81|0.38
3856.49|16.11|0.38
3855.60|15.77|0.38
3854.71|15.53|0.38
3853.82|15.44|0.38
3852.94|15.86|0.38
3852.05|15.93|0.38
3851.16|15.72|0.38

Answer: -3.6 angstroms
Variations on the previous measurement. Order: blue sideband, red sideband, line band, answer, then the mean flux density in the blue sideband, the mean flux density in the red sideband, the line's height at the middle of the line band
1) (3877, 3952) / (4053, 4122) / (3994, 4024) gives 2.15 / 15.2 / 13.7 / 14.4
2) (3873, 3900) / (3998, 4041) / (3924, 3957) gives 1.10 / 16.1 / 13.1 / 14.9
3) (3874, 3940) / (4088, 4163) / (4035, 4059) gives 2.20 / 15.3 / 13.5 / 14.1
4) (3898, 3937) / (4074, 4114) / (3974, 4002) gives 1.25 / 14.9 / 14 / 14.5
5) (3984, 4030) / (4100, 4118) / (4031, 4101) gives 2.98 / 13.4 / 14.3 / 13.9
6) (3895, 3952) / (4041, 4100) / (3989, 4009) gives 0.69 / 14.8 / 13.3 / 14.1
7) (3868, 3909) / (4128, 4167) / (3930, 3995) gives 3.52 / 16.3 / 12.7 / 15.3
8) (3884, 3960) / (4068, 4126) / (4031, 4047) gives 1.60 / 15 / 13.9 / 14.3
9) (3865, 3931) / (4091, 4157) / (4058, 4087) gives 1.55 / 16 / 13.5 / 14.1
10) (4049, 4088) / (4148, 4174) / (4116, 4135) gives -0.87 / 13.2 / 12.5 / 12.8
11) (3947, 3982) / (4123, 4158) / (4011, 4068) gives 4.06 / 14.7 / 12.9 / 14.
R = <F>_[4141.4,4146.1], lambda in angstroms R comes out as 12.7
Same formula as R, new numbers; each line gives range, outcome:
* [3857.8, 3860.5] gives 15.8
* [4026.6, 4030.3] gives 12.7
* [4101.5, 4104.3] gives 14.8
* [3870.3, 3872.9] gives 18.1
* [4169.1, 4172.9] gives 12.2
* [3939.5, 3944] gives 14.3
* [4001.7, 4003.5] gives 13.5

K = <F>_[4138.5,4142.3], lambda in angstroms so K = 12.8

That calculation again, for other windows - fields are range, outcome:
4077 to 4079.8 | 13.4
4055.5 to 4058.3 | 12.9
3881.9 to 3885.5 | 16.1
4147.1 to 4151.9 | 12.7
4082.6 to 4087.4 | 13.7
